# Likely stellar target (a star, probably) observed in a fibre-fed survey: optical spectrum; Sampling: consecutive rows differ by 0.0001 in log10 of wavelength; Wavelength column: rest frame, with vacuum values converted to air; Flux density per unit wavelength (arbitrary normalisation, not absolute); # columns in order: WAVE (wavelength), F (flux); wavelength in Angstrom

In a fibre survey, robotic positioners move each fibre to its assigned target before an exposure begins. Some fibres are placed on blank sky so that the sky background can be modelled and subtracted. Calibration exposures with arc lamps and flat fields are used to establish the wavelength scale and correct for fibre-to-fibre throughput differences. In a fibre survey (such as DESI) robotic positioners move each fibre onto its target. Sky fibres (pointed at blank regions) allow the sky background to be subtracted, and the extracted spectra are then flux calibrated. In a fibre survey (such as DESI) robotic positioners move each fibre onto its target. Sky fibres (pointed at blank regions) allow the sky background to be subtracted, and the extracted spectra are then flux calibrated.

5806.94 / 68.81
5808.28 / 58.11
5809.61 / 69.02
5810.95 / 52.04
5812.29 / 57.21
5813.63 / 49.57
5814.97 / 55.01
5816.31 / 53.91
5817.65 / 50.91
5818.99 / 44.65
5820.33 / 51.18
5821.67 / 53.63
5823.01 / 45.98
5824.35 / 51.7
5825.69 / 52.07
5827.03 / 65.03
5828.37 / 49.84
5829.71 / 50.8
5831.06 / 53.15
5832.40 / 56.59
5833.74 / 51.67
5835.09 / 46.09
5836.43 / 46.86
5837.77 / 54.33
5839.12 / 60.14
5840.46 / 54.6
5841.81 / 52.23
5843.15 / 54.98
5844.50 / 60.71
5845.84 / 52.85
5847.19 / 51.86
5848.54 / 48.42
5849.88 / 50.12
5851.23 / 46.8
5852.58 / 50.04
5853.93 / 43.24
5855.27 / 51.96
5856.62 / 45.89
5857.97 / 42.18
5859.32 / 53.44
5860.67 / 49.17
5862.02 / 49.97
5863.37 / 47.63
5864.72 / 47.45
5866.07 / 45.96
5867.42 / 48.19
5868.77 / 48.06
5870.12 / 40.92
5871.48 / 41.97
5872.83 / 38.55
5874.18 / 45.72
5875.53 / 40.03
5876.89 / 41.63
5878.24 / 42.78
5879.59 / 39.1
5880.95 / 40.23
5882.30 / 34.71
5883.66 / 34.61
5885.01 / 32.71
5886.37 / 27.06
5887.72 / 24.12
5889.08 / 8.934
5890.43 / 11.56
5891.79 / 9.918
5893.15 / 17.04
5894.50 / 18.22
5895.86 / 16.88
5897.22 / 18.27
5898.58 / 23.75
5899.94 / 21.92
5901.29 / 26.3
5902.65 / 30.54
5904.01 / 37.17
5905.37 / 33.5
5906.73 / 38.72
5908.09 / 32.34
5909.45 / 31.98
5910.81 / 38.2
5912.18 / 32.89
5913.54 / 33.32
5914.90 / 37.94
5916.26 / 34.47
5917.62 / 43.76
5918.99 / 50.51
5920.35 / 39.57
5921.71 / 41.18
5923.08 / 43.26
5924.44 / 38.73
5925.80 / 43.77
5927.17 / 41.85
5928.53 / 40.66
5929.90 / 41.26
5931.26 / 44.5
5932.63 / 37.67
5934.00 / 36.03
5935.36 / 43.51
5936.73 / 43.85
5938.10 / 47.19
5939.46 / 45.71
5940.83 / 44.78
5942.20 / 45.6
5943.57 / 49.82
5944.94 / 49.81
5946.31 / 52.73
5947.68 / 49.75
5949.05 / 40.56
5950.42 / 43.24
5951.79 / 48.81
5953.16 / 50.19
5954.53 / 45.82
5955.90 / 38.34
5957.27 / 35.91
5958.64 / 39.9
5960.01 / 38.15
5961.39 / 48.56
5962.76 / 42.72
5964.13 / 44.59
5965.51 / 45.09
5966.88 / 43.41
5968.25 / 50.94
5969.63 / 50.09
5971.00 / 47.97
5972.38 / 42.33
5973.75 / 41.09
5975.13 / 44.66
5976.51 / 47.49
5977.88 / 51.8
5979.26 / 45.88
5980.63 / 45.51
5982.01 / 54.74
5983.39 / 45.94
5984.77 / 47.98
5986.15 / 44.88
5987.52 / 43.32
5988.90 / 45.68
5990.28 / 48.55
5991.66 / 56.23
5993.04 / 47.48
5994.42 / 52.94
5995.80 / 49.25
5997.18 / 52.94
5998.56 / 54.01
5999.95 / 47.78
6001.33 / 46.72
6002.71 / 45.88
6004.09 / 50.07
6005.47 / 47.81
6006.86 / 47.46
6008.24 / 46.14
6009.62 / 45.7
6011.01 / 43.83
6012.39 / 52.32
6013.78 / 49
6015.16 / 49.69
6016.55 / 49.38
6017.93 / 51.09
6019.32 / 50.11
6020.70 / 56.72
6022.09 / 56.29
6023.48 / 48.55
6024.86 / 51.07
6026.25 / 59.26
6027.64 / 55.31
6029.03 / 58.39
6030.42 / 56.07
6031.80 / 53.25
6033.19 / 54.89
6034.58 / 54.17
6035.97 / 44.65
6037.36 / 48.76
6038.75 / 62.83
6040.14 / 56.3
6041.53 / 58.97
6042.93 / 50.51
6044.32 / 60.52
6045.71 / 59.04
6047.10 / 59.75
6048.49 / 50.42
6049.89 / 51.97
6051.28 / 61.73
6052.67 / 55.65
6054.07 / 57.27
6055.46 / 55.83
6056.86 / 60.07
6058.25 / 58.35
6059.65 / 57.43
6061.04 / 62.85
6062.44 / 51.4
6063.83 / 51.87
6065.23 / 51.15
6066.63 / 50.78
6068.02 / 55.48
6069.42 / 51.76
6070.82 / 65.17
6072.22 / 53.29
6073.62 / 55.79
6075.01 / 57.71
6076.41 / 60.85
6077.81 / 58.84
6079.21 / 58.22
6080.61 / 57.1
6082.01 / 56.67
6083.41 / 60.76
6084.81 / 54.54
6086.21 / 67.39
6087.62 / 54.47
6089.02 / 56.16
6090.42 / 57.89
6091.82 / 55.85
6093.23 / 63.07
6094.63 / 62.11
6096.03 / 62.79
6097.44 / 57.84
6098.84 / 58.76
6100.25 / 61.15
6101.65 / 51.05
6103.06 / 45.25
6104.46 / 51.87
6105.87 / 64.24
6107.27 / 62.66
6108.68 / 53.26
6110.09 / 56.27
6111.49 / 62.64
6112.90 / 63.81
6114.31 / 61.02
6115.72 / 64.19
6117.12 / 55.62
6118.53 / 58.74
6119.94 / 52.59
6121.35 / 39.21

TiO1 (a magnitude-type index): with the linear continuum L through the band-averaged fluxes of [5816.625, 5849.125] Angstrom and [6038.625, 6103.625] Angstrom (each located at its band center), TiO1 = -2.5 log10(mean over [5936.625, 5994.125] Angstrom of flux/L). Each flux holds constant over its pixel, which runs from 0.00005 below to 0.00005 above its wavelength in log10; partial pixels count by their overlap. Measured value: 0.191 mag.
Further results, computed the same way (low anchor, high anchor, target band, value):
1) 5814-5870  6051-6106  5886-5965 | 0.40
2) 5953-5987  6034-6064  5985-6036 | 0.01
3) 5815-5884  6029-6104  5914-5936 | 0.24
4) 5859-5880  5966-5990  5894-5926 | 0.33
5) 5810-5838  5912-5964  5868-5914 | 0.45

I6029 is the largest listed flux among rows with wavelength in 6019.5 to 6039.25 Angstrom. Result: 62.83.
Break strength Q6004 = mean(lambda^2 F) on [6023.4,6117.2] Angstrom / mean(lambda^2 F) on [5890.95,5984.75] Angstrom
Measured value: 1.5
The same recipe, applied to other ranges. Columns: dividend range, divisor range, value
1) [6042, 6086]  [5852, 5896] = 1.61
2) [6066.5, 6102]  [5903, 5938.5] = 1.56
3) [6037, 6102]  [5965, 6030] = 1.19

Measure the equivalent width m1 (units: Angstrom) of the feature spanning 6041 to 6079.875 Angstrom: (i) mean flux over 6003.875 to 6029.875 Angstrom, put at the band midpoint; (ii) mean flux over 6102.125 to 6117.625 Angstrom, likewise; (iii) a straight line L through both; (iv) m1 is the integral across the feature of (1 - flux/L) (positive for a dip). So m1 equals -1.54 Angstrom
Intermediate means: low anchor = 51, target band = 56.5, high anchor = 58.2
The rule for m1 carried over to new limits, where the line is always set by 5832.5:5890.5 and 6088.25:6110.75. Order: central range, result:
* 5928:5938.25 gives 1.5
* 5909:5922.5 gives 2.6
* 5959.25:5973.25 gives 1.4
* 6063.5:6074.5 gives 0.3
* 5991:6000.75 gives 0.1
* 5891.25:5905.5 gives 7.3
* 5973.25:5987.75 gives 1.2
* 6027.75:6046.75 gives -0.4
